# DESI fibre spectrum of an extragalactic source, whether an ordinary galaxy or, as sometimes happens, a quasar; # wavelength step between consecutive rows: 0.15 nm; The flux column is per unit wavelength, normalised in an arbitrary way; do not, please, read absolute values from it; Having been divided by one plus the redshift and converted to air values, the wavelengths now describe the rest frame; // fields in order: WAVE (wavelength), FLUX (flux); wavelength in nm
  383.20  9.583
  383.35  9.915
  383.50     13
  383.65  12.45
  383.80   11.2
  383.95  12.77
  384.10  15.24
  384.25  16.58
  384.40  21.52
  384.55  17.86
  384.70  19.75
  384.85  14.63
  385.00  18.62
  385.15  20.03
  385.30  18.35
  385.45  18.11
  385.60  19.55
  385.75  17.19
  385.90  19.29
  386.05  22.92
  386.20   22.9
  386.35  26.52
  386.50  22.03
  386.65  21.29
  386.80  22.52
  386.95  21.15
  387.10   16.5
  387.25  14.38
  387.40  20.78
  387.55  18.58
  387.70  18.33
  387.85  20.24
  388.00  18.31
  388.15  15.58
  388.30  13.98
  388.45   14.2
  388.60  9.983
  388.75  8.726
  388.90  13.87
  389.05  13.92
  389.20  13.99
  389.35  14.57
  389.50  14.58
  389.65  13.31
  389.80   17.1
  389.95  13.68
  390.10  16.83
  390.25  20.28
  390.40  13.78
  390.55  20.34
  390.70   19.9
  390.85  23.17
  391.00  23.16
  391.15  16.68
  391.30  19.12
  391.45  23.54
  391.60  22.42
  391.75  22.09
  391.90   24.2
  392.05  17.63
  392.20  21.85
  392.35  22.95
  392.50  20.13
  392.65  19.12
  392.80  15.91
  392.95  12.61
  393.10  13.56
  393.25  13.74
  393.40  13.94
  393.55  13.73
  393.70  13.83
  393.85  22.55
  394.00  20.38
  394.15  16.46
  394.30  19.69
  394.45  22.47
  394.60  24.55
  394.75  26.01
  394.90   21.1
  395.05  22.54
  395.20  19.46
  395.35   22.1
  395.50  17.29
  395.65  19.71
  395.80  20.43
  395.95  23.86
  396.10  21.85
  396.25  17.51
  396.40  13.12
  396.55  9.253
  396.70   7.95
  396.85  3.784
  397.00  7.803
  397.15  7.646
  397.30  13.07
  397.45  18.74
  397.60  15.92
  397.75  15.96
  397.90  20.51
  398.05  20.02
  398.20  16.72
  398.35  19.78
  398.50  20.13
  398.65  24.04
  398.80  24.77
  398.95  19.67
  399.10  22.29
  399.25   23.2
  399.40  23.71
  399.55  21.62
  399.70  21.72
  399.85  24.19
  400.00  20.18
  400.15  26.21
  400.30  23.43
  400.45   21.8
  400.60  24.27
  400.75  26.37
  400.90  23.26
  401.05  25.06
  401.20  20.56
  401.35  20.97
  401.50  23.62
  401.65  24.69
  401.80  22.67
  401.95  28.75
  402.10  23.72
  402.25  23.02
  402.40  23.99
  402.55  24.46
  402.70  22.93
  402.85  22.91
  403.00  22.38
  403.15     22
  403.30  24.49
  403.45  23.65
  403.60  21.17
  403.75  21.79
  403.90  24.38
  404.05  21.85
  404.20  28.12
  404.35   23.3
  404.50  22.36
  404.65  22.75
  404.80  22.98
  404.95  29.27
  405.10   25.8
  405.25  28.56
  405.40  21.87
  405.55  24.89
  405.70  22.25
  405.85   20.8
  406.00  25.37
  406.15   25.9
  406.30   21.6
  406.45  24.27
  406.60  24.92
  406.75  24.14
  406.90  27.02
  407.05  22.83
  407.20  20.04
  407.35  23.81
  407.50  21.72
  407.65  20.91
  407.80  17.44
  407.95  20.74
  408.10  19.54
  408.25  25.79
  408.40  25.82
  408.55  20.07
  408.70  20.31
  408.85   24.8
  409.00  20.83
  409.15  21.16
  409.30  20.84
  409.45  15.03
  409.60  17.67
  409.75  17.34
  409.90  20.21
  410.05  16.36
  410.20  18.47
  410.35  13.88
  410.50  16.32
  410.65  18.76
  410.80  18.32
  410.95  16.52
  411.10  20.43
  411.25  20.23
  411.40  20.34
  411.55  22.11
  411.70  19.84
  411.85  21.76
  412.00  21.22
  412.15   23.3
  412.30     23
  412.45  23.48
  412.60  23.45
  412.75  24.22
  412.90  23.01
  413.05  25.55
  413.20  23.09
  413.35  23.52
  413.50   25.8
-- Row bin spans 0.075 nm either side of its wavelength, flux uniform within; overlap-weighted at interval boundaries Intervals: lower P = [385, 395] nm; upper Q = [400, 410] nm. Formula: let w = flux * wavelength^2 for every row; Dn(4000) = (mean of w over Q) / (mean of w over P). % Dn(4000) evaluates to 1.34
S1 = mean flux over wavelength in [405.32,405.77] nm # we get 23.1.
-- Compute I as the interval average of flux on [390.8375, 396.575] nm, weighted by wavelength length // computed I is 19.4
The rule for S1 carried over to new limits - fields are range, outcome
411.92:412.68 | 22.9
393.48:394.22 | 17.4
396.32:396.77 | 10.2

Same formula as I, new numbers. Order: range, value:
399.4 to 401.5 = 23.1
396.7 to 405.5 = 21.7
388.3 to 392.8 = 17.7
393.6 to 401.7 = 19.7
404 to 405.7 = 24.6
